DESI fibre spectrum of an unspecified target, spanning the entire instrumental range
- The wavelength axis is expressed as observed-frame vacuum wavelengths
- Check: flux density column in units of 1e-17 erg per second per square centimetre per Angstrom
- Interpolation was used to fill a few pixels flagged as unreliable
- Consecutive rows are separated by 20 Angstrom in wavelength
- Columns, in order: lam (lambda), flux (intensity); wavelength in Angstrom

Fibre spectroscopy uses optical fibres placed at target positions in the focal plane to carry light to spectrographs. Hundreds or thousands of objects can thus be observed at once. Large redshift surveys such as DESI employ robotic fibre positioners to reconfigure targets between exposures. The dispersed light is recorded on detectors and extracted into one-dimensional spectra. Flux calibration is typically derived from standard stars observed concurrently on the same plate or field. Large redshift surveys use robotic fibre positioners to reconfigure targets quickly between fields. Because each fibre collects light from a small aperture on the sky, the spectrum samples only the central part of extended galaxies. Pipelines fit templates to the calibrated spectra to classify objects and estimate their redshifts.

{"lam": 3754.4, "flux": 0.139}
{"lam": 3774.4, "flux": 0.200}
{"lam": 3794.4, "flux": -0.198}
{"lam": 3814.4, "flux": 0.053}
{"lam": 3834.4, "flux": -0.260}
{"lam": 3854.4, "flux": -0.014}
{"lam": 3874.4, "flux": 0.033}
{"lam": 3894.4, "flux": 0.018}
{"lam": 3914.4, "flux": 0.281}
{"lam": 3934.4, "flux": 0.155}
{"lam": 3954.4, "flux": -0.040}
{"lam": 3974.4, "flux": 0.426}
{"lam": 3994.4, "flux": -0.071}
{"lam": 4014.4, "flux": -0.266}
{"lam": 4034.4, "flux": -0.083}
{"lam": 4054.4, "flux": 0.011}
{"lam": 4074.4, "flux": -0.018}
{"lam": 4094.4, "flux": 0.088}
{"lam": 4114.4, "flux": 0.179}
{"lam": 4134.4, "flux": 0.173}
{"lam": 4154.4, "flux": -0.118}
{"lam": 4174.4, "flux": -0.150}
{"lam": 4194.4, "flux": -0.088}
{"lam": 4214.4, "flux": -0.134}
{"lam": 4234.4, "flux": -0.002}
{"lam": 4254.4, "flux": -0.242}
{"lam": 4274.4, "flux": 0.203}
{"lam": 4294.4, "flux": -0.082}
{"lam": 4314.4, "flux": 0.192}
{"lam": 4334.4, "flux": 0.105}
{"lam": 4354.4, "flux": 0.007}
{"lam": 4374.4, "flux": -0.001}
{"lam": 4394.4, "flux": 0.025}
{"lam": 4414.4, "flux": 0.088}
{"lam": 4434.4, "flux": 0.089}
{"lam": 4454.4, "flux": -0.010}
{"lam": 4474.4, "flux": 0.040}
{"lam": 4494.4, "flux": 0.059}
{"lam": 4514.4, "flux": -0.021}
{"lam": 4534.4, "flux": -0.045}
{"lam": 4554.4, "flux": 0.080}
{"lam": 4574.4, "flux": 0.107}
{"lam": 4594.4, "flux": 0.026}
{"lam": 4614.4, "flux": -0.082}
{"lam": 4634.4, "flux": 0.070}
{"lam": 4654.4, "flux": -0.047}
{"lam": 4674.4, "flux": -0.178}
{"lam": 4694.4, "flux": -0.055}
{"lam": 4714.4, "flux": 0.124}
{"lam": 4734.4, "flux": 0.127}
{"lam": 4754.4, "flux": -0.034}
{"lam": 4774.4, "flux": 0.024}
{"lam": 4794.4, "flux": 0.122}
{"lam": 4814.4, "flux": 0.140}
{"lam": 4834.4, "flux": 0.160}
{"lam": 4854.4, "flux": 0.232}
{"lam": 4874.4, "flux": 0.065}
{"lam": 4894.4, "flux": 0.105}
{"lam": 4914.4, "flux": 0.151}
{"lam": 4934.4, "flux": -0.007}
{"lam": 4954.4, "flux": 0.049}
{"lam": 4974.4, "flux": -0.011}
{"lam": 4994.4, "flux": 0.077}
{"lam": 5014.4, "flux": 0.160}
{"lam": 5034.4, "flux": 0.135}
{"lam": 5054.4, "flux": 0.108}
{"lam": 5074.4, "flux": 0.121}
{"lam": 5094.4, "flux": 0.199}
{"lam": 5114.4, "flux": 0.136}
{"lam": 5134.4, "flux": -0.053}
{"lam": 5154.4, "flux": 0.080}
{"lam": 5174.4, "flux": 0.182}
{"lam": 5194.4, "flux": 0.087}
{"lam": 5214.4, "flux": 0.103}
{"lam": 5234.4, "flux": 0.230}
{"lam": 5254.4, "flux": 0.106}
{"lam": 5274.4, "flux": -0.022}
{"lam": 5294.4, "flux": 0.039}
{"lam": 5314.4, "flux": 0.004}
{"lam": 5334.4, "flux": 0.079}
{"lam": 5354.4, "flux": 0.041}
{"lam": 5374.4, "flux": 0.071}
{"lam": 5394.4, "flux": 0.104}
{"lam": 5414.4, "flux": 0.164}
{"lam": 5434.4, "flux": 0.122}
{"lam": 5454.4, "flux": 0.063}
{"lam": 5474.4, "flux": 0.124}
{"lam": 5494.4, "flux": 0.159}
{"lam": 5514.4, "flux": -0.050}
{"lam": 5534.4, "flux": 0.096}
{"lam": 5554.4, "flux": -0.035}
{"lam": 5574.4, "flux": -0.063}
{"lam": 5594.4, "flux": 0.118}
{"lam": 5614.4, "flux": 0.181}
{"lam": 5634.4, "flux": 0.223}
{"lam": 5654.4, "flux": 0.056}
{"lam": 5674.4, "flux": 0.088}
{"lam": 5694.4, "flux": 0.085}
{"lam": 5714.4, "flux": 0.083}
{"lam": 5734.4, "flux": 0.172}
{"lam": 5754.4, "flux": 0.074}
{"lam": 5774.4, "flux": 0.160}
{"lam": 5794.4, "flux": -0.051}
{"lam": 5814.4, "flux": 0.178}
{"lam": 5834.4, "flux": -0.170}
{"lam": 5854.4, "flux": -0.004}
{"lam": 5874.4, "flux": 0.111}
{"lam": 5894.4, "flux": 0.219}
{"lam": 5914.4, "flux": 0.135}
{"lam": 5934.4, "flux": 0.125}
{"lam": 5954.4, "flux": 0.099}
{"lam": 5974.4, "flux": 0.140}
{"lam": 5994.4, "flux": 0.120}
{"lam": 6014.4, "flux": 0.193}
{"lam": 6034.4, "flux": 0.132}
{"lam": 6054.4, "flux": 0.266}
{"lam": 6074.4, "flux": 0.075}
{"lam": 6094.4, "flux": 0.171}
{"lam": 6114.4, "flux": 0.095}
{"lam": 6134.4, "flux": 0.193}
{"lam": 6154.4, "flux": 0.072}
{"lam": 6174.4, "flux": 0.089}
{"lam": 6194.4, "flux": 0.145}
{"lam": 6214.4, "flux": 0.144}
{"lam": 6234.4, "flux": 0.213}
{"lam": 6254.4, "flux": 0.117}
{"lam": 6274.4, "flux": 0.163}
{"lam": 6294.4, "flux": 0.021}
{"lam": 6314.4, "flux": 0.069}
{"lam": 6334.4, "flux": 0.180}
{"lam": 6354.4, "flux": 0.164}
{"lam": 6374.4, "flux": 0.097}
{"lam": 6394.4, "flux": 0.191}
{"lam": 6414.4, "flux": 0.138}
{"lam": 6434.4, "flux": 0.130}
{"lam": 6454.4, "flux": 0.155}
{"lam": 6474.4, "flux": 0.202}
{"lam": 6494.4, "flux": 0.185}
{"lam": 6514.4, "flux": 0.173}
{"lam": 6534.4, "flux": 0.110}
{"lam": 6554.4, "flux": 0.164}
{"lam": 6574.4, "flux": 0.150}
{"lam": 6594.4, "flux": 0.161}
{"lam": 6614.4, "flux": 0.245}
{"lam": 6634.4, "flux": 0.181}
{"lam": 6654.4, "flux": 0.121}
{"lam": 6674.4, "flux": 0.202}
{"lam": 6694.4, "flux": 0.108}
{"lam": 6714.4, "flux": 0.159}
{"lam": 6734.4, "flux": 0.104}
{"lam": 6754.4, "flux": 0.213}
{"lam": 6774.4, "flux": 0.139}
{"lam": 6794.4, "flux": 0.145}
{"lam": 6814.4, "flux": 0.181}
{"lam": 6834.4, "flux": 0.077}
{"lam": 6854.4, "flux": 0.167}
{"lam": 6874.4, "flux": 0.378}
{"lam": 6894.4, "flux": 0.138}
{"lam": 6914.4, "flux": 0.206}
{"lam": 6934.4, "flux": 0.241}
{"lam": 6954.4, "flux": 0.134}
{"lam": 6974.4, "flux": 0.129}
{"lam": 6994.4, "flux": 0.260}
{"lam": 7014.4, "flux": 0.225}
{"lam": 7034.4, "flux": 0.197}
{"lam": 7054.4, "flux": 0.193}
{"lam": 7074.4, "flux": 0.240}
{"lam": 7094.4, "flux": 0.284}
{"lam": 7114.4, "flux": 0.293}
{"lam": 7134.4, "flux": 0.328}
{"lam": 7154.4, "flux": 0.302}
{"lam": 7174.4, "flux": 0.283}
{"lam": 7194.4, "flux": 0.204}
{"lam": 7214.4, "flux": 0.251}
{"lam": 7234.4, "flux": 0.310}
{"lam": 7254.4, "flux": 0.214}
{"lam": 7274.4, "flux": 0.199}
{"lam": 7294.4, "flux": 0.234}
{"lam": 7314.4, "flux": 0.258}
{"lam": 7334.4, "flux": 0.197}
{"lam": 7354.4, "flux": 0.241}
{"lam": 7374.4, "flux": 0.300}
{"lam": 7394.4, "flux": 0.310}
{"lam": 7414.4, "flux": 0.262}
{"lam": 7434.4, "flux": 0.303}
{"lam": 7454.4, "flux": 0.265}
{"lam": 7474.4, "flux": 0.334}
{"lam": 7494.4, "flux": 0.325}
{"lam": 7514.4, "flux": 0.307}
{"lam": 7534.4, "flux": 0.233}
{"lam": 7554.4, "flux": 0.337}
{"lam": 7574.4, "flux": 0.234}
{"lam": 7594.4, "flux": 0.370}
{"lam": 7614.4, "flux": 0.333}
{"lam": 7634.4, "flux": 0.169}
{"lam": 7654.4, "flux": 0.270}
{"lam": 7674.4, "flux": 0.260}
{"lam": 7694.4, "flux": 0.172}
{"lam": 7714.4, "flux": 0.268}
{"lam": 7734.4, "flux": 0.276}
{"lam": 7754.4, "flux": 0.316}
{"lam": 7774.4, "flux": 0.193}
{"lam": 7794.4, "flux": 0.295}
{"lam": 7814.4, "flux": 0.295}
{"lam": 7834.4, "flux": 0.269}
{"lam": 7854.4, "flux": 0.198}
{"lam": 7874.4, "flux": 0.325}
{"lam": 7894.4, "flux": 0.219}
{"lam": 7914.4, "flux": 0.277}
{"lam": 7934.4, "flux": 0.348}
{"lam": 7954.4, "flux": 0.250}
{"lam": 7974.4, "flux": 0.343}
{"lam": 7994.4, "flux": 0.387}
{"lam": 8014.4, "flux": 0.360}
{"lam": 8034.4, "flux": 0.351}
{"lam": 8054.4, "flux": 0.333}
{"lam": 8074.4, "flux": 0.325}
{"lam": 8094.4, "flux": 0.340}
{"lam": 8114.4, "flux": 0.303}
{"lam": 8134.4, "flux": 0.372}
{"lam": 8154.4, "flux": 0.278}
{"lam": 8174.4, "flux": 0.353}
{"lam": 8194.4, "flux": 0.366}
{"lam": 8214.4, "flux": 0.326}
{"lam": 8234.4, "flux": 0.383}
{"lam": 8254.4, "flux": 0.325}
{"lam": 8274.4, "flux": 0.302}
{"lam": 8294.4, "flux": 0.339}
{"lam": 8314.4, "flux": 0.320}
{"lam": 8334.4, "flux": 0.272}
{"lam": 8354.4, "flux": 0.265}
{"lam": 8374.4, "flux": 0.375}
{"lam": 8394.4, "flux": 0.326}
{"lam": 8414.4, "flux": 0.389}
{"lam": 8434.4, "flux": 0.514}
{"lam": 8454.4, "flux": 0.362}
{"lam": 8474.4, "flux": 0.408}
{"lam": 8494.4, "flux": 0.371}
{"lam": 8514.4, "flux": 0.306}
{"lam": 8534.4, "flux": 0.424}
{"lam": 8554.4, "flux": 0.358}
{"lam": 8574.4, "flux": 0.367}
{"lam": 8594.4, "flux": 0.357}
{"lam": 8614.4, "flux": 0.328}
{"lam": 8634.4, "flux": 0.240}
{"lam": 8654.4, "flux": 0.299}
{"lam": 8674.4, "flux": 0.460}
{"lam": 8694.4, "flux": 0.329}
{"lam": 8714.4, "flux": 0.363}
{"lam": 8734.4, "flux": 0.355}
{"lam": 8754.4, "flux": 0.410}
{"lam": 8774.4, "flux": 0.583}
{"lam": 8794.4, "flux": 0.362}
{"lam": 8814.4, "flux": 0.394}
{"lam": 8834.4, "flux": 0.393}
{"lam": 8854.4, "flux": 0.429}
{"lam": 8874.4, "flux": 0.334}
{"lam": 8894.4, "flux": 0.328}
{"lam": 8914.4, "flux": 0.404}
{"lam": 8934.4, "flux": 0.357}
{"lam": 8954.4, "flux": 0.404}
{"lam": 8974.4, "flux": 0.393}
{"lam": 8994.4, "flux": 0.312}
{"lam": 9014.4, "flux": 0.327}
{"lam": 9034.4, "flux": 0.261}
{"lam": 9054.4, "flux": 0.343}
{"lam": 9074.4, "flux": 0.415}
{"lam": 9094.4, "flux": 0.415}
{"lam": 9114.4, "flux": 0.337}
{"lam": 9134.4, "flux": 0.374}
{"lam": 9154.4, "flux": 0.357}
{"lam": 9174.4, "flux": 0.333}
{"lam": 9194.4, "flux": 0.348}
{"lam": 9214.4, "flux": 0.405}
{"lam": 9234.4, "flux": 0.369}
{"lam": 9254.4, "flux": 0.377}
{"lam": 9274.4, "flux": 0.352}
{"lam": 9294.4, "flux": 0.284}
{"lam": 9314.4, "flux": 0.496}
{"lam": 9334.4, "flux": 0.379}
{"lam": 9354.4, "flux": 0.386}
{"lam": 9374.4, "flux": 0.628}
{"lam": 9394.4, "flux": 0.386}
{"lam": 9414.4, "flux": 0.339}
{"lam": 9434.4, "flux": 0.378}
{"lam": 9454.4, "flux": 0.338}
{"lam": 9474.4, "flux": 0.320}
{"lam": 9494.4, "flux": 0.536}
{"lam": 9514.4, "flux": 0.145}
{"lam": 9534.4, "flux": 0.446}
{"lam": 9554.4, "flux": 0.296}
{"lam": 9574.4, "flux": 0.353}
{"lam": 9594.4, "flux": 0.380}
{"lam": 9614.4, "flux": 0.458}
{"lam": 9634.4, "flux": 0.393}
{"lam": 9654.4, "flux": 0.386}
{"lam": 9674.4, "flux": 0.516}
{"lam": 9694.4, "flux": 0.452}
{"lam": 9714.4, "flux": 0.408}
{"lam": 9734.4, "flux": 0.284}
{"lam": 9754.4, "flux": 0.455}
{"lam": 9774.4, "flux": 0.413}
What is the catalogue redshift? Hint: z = 0.77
